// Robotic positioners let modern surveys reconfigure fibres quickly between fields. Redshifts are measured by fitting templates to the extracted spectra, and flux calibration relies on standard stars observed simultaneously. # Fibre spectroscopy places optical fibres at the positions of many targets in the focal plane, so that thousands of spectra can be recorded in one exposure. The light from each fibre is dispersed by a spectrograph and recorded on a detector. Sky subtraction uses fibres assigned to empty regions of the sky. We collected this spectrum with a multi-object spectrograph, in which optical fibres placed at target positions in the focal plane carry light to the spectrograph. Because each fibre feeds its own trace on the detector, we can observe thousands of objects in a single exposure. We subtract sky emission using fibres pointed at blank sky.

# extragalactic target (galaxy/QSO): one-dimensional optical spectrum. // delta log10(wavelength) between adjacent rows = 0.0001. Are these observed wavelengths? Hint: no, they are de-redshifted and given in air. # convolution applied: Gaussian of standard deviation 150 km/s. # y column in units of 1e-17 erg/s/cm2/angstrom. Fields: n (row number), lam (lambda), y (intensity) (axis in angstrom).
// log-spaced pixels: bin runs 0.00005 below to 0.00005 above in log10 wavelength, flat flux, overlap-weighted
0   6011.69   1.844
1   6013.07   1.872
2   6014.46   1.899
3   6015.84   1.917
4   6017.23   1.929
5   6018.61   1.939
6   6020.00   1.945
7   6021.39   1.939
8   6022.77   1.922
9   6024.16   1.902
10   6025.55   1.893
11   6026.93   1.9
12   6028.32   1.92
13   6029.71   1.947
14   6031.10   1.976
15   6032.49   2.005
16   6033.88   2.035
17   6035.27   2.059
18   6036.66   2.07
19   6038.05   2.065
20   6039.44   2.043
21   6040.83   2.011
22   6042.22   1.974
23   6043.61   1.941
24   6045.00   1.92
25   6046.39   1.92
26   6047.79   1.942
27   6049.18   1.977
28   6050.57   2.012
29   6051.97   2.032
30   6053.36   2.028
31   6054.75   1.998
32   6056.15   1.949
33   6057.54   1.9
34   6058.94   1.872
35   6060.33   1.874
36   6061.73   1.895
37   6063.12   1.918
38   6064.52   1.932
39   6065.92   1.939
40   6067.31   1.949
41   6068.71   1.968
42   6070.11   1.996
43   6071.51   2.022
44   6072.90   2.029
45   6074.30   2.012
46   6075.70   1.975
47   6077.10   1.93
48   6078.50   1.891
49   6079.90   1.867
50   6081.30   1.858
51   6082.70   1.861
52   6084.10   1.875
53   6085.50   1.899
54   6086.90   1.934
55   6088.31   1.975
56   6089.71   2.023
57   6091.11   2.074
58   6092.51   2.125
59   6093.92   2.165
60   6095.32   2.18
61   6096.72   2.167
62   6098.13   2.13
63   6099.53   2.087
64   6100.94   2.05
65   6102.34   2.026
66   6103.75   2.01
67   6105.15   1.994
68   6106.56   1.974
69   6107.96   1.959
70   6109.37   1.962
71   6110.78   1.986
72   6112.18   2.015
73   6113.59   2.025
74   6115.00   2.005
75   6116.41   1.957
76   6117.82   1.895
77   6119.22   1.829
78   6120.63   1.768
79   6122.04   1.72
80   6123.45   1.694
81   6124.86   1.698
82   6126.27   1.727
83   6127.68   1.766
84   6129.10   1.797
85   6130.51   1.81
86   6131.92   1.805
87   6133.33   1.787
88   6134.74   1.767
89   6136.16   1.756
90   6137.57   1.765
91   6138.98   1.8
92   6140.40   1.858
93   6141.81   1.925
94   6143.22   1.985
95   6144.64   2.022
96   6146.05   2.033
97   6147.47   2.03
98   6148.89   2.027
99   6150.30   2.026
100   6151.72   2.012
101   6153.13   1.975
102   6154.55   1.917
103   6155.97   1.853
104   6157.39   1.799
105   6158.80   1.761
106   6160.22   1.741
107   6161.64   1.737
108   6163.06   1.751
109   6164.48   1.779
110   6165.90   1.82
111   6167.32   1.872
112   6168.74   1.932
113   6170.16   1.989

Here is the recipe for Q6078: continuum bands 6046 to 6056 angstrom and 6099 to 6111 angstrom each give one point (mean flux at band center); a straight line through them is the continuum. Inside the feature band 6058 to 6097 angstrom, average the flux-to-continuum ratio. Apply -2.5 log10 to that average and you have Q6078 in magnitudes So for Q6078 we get 0.01 mag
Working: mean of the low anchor 1.99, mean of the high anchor 2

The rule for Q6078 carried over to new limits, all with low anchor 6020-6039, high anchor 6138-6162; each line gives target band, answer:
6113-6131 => 0.06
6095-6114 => -0.06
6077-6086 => 0.04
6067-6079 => -0.01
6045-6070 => 0.01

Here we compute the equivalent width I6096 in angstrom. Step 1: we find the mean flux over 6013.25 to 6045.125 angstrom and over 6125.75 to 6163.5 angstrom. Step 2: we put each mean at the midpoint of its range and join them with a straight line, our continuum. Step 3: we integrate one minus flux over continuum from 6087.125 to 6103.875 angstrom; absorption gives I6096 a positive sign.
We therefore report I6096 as -1.57 angstrom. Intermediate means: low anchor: 1.96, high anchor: 1.86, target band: 2.08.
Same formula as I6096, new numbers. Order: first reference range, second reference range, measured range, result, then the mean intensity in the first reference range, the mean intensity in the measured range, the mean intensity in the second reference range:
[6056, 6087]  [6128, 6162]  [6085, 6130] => -1.28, 1.93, 1.96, 1.87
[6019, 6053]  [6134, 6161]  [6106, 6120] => -0.28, 1.97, 1.96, 1.9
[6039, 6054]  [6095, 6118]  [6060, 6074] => 0.28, 1.98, 1.96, 2.02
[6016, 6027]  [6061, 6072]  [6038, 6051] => -0.26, 1.92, 1.98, 1.95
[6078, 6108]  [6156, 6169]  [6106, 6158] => 0.11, 2.01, 1.88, 1.8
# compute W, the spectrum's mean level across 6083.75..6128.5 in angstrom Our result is 1.96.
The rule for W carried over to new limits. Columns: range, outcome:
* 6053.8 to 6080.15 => 1.95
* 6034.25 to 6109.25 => 1.99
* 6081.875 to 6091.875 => 1.95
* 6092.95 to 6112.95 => 2.05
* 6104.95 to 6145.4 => 1.86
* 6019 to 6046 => 1.97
